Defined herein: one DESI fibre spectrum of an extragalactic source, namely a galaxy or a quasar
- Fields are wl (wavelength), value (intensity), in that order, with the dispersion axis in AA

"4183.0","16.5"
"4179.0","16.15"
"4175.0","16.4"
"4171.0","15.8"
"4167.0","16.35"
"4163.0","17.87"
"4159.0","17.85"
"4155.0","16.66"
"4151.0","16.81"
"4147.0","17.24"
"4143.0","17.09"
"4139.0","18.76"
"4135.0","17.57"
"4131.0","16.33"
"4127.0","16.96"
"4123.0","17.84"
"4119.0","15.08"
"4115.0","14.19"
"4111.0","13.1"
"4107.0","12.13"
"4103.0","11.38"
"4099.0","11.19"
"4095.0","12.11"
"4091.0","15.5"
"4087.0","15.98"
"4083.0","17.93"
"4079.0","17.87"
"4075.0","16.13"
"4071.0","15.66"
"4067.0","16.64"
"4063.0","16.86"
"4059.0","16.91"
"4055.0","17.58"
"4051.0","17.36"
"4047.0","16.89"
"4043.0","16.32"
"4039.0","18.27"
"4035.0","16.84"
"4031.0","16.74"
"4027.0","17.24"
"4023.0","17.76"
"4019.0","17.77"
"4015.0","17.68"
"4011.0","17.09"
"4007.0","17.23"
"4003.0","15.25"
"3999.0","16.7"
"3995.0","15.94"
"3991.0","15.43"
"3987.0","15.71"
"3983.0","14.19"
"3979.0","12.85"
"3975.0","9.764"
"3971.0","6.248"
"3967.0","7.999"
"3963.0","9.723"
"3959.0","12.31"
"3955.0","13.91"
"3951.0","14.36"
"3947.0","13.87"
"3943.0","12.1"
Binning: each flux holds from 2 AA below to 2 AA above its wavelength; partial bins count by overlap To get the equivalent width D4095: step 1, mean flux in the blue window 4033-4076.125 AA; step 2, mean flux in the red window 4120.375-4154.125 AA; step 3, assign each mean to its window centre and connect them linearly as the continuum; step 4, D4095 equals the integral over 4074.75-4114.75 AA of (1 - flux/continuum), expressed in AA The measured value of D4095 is 6.6 AA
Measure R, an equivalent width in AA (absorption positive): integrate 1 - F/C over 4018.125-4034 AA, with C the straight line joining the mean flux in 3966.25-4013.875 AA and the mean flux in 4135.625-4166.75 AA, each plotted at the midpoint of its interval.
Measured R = -2.8 AA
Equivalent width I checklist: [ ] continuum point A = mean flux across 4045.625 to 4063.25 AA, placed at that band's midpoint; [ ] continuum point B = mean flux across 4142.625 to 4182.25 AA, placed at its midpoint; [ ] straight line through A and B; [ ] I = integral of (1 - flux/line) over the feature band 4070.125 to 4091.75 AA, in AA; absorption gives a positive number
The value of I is 0.57 AA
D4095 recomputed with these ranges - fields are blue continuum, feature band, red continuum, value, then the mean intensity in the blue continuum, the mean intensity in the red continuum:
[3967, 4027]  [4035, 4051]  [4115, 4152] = -1.7 AA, 14.8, 16.9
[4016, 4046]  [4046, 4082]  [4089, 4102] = -4.7 AA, 17.3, 12.8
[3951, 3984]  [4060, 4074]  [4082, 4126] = -3.2 AA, 11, 14.2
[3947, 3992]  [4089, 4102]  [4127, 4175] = 2.3 AA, 12.1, 17.1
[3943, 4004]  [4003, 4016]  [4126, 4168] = -3.0 AA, 12.9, 17.3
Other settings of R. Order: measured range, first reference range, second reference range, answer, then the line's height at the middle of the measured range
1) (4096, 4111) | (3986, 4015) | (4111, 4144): 4.2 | 16.5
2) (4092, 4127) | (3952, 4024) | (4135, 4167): 6.2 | 16.5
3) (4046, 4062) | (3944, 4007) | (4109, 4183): -2.7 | 14.7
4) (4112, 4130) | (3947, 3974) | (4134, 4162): 0.7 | 16.5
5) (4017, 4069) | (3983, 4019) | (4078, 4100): -4.6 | 15.8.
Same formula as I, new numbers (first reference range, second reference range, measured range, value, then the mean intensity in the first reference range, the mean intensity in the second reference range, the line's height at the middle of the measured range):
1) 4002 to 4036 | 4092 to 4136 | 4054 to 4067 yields -0.9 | 17.1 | 14.3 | 15.9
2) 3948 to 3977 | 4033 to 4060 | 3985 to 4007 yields -4.4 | 10.7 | 17.2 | 13.3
